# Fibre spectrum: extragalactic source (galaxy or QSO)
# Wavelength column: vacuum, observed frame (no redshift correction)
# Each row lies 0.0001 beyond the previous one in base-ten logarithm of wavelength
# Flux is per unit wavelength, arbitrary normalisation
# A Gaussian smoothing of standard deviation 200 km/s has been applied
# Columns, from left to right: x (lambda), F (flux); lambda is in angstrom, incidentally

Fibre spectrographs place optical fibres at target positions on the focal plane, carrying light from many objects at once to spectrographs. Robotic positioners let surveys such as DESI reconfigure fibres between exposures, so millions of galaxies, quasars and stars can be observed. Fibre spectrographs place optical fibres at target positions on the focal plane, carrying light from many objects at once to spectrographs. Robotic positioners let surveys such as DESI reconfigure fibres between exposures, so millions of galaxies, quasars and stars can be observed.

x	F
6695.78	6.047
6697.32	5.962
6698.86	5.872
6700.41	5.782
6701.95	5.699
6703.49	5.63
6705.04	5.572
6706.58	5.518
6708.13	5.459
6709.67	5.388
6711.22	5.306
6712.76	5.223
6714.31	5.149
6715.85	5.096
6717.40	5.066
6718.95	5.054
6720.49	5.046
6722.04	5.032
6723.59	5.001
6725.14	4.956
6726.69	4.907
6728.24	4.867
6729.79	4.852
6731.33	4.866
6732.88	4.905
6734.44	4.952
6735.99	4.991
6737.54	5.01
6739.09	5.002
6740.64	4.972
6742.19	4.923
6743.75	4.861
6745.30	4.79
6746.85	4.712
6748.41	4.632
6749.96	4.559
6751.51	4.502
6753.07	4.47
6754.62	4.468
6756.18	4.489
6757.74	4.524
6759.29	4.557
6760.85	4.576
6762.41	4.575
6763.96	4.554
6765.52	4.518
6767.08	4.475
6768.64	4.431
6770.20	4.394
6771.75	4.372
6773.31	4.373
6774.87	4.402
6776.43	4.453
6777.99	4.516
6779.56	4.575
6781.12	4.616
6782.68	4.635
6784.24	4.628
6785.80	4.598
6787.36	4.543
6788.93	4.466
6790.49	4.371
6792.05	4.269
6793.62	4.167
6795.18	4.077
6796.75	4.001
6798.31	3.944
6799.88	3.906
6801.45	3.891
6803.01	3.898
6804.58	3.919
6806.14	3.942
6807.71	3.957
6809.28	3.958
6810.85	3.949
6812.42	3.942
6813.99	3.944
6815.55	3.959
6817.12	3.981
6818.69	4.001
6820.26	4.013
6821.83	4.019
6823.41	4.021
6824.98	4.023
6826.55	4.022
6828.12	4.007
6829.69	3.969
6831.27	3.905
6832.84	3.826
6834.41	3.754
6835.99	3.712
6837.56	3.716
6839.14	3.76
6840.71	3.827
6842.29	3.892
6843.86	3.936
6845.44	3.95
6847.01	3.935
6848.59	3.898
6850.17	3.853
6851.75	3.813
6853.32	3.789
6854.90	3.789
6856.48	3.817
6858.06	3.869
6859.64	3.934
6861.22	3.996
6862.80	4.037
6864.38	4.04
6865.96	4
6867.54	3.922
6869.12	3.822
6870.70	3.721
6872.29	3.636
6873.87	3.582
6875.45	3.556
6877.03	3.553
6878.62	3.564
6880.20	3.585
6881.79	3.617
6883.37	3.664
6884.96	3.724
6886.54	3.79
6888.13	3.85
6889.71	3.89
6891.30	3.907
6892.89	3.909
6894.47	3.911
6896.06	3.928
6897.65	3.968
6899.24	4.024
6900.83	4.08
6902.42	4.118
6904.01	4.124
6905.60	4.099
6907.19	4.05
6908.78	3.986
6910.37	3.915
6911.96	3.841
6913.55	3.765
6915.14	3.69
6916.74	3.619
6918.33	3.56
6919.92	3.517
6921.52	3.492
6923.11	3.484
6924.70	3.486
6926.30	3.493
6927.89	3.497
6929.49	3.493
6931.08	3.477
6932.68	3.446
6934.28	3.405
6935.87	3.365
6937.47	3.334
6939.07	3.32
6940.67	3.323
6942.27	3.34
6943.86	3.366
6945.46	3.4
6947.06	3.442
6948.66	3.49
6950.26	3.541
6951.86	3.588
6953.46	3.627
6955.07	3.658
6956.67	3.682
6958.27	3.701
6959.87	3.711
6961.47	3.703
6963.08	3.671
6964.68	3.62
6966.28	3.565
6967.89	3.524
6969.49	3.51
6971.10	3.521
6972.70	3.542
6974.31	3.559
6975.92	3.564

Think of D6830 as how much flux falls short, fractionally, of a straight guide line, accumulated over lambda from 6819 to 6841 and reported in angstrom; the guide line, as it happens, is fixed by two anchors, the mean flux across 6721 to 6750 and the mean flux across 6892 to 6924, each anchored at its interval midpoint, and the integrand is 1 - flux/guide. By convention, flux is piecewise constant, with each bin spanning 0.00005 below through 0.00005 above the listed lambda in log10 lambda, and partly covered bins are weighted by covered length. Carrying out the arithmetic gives 2.1 angstrom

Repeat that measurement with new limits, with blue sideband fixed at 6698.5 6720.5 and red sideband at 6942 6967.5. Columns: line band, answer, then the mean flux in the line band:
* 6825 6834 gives 1.12 angstrom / 3.95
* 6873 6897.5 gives 2.07 angstrom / 3.74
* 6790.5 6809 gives 2.79 angstrom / 4.01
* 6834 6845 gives 1.54 angstrom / 3.8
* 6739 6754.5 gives 1.21 angstrom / 4.72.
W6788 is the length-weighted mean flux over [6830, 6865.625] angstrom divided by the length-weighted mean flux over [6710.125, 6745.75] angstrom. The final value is 0.77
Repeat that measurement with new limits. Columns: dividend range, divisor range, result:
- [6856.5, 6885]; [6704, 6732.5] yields 0.73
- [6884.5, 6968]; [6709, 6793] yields 0.78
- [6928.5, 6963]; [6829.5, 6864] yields 0.91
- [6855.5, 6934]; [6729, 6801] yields 0.83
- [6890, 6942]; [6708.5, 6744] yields 0.74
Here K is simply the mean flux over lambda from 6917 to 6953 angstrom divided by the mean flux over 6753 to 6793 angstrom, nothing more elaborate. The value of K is 0.77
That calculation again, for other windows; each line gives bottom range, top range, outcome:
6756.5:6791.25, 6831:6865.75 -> 0.86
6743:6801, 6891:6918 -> 0.88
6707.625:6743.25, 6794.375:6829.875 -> 0.79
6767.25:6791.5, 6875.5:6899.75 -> 0.84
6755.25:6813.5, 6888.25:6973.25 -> 0.85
